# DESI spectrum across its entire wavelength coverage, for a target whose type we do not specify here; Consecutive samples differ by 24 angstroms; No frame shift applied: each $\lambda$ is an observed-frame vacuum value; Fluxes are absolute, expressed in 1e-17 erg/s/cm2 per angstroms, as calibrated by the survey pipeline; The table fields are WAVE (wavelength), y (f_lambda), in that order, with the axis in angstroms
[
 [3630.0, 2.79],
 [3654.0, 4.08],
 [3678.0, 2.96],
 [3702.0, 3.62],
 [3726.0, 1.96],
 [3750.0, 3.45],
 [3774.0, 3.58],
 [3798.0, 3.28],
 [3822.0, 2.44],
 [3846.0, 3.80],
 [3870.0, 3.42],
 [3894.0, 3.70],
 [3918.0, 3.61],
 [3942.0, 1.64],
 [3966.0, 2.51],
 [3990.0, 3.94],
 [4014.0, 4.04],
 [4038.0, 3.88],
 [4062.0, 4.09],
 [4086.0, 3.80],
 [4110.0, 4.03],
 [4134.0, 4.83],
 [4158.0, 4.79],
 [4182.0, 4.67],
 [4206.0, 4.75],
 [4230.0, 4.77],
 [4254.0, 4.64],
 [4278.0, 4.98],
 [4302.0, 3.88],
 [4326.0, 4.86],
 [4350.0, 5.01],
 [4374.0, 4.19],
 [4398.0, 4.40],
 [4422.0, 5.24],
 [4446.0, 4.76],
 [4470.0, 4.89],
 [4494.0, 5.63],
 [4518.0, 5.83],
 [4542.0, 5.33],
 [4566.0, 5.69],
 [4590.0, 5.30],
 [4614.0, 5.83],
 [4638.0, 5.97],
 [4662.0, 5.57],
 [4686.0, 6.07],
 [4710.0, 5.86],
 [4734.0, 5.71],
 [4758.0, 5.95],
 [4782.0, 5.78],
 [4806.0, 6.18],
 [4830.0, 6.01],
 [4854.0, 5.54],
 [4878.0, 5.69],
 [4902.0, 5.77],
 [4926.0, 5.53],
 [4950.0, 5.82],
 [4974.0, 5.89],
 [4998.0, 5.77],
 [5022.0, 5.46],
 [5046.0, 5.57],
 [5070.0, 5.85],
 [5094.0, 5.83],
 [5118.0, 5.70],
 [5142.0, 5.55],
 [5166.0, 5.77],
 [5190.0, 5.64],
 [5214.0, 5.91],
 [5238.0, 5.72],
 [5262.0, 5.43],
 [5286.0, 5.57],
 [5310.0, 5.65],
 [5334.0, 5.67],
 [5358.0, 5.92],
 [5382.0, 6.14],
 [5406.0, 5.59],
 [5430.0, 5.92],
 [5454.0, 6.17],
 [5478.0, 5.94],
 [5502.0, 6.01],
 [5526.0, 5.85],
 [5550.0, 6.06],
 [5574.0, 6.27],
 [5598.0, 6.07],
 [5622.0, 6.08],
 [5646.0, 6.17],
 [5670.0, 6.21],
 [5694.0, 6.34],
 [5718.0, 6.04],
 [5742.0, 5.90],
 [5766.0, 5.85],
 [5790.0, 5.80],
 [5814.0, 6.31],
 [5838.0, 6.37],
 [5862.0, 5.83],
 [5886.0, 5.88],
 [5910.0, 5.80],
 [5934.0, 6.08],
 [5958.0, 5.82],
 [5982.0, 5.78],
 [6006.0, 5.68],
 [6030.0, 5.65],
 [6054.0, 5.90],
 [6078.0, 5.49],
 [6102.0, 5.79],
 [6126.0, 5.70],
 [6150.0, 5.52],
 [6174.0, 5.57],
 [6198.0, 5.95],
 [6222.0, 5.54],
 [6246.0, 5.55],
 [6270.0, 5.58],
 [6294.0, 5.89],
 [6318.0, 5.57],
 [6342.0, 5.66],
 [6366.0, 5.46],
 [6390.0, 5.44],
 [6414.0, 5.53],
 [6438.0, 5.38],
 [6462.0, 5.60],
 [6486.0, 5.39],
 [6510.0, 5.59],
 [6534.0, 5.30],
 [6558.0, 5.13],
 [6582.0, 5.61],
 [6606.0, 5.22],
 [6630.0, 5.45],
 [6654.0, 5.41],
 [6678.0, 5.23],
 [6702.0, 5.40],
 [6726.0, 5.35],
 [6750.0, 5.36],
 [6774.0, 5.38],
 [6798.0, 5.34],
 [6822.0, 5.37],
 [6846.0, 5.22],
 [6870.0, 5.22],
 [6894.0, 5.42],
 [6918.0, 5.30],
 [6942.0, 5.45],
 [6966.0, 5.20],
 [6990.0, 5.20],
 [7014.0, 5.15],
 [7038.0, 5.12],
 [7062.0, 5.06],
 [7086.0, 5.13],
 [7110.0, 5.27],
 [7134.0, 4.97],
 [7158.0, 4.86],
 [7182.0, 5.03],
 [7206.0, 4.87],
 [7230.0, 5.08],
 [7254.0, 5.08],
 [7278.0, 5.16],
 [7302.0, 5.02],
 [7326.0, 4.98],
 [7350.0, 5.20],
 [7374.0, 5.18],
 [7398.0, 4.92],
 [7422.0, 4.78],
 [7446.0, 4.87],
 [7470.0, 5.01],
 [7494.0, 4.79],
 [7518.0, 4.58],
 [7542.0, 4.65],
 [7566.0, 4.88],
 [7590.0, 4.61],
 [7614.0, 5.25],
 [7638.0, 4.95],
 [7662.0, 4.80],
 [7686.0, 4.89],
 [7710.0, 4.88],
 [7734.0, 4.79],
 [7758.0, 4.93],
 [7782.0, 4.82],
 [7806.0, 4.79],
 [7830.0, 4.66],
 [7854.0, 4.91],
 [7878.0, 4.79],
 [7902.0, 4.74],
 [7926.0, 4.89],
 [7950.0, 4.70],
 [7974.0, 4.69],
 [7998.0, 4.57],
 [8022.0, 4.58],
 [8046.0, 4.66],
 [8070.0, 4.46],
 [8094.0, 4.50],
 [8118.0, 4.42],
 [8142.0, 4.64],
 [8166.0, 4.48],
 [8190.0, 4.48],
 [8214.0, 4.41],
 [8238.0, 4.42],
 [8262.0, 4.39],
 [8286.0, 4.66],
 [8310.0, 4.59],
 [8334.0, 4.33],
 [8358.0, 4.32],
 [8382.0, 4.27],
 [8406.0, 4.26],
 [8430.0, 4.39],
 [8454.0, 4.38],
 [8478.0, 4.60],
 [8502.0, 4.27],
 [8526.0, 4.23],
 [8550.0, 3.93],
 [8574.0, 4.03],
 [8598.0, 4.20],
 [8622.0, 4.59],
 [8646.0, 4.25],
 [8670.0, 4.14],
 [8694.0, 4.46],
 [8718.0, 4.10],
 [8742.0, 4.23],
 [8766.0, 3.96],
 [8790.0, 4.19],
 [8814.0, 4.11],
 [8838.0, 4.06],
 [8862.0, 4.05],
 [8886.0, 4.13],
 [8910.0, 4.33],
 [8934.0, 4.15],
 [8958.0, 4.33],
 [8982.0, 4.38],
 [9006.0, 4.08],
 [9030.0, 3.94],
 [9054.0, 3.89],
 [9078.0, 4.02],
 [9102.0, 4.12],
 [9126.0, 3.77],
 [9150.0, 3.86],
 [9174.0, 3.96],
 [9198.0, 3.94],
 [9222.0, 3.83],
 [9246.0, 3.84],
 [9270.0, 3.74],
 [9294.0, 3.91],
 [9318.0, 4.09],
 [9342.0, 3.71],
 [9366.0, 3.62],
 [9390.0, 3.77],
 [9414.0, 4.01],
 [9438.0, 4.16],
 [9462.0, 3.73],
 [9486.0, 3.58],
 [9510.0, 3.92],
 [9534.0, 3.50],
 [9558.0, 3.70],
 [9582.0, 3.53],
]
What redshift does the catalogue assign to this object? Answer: 0.000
